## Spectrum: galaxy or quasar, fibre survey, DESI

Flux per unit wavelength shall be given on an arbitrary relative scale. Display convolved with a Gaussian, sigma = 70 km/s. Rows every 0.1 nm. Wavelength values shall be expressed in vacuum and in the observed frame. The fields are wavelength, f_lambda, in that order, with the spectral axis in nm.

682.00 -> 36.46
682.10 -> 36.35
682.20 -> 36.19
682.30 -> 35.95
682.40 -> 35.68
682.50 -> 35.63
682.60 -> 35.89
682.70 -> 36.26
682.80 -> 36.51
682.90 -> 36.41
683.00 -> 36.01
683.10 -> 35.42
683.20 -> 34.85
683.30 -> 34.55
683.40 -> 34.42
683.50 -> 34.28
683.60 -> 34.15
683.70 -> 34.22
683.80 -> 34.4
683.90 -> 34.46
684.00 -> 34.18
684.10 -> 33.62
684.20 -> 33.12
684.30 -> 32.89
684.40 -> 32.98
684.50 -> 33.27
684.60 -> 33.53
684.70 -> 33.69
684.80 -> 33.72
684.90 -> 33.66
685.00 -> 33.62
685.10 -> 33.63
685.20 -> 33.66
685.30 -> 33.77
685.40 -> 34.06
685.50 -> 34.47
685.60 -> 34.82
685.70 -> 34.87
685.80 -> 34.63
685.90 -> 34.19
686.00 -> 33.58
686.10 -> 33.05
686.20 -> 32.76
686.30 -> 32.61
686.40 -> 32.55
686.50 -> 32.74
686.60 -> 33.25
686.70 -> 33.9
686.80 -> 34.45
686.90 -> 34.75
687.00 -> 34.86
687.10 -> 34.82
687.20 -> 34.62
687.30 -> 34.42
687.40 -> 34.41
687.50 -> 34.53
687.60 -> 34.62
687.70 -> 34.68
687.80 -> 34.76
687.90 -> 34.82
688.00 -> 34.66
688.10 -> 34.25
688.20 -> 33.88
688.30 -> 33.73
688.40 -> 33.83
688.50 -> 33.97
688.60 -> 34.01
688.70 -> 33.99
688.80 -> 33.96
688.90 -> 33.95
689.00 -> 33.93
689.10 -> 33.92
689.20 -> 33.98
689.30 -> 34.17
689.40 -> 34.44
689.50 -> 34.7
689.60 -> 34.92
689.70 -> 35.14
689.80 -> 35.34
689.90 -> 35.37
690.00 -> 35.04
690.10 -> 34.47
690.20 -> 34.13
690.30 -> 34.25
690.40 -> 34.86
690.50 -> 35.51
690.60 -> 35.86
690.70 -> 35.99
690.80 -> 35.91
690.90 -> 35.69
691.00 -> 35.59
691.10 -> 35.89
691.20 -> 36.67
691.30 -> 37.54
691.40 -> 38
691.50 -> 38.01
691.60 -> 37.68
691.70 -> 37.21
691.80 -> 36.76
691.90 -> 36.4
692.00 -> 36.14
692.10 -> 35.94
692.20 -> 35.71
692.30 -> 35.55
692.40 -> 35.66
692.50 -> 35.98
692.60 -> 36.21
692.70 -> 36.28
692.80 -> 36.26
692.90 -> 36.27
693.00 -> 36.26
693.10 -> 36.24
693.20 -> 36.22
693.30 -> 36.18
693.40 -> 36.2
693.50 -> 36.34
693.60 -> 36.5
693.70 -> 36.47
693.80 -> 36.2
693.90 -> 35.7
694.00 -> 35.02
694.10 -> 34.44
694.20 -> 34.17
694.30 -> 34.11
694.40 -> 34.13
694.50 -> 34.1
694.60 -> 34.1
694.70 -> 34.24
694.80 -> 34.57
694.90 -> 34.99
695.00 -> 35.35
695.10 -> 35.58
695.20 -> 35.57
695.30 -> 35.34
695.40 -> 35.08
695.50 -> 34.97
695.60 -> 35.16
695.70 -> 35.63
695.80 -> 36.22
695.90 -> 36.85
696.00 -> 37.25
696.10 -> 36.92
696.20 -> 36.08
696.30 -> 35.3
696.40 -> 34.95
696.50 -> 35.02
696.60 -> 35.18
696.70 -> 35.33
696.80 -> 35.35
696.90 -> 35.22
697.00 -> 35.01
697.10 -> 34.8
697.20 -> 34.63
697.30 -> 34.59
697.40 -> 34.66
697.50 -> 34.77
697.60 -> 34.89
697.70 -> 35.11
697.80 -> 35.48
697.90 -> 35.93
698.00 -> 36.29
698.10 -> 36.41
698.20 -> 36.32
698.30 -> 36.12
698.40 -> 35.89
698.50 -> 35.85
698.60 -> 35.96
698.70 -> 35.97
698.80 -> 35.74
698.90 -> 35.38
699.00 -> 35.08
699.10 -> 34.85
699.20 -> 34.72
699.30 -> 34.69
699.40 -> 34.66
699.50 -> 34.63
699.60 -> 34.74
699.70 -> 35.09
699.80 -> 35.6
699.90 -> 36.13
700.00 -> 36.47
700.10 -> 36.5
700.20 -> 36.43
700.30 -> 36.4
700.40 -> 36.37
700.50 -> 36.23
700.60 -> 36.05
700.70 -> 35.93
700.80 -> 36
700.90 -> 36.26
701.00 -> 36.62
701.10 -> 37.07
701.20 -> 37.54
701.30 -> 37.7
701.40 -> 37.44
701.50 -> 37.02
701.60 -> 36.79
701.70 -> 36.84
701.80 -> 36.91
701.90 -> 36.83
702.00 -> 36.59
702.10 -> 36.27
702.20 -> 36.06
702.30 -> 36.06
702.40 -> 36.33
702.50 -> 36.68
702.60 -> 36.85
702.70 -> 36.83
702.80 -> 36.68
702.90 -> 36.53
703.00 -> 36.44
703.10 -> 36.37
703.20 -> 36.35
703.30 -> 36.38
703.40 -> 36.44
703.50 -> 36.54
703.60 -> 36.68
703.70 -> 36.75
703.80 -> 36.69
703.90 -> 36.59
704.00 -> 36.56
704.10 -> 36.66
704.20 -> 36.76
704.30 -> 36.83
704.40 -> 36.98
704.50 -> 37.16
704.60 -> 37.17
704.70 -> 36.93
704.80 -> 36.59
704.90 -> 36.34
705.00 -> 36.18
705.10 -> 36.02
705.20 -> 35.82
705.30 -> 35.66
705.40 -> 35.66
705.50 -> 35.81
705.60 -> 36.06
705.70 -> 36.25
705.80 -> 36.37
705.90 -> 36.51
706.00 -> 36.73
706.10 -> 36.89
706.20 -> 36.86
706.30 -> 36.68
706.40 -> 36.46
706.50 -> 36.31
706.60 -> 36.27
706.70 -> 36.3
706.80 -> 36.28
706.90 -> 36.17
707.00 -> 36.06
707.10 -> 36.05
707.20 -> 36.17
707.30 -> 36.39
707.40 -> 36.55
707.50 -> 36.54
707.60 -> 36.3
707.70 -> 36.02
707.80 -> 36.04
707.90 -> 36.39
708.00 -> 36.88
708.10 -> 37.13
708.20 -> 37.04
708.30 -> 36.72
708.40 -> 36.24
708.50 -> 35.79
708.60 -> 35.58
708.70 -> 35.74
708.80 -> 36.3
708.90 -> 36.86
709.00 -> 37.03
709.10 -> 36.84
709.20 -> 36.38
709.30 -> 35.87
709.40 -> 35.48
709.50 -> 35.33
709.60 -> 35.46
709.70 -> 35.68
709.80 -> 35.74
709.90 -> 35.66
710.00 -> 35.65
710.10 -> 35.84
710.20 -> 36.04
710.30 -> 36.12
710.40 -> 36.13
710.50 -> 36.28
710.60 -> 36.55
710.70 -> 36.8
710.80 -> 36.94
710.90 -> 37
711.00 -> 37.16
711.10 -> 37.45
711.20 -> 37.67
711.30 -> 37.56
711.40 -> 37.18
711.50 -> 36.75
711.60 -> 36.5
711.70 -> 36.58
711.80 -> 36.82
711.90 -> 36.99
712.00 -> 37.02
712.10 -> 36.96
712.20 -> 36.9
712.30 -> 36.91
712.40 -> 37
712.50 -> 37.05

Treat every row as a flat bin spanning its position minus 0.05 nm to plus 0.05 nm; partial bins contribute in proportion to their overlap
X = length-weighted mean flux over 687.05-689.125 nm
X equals 34.3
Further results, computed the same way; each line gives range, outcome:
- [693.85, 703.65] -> 35.8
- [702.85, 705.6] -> 36.5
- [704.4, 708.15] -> 36.4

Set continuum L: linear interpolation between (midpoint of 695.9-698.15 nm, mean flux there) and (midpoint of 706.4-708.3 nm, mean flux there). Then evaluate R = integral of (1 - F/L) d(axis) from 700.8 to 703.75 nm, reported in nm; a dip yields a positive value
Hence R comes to -0.06 nm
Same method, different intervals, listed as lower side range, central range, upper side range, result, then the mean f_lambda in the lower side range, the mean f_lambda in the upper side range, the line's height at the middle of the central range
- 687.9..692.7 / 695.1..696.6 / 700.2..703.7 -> 0.008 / 35.3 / 36.6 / 35.9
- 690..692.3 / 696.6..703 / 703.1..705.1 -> 0.090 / 36.1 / 36.6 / 36.4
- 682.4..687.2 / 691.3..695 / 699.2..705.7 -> -0.066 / 34.2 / 36.4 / 35.2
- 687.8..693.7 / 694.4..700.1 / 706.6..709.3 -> 0.068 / 35.5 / 36.4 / 35.8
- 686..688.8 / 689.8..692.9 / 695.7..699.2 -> -0.124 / 34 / 35.6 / 34.6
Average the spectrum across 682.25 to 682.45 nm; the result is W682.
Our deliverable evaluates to 35.8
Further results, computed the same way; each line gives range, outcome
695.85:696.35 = 36.5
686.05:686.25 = 32.9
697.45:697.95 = 35.2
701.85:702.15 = 36.6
